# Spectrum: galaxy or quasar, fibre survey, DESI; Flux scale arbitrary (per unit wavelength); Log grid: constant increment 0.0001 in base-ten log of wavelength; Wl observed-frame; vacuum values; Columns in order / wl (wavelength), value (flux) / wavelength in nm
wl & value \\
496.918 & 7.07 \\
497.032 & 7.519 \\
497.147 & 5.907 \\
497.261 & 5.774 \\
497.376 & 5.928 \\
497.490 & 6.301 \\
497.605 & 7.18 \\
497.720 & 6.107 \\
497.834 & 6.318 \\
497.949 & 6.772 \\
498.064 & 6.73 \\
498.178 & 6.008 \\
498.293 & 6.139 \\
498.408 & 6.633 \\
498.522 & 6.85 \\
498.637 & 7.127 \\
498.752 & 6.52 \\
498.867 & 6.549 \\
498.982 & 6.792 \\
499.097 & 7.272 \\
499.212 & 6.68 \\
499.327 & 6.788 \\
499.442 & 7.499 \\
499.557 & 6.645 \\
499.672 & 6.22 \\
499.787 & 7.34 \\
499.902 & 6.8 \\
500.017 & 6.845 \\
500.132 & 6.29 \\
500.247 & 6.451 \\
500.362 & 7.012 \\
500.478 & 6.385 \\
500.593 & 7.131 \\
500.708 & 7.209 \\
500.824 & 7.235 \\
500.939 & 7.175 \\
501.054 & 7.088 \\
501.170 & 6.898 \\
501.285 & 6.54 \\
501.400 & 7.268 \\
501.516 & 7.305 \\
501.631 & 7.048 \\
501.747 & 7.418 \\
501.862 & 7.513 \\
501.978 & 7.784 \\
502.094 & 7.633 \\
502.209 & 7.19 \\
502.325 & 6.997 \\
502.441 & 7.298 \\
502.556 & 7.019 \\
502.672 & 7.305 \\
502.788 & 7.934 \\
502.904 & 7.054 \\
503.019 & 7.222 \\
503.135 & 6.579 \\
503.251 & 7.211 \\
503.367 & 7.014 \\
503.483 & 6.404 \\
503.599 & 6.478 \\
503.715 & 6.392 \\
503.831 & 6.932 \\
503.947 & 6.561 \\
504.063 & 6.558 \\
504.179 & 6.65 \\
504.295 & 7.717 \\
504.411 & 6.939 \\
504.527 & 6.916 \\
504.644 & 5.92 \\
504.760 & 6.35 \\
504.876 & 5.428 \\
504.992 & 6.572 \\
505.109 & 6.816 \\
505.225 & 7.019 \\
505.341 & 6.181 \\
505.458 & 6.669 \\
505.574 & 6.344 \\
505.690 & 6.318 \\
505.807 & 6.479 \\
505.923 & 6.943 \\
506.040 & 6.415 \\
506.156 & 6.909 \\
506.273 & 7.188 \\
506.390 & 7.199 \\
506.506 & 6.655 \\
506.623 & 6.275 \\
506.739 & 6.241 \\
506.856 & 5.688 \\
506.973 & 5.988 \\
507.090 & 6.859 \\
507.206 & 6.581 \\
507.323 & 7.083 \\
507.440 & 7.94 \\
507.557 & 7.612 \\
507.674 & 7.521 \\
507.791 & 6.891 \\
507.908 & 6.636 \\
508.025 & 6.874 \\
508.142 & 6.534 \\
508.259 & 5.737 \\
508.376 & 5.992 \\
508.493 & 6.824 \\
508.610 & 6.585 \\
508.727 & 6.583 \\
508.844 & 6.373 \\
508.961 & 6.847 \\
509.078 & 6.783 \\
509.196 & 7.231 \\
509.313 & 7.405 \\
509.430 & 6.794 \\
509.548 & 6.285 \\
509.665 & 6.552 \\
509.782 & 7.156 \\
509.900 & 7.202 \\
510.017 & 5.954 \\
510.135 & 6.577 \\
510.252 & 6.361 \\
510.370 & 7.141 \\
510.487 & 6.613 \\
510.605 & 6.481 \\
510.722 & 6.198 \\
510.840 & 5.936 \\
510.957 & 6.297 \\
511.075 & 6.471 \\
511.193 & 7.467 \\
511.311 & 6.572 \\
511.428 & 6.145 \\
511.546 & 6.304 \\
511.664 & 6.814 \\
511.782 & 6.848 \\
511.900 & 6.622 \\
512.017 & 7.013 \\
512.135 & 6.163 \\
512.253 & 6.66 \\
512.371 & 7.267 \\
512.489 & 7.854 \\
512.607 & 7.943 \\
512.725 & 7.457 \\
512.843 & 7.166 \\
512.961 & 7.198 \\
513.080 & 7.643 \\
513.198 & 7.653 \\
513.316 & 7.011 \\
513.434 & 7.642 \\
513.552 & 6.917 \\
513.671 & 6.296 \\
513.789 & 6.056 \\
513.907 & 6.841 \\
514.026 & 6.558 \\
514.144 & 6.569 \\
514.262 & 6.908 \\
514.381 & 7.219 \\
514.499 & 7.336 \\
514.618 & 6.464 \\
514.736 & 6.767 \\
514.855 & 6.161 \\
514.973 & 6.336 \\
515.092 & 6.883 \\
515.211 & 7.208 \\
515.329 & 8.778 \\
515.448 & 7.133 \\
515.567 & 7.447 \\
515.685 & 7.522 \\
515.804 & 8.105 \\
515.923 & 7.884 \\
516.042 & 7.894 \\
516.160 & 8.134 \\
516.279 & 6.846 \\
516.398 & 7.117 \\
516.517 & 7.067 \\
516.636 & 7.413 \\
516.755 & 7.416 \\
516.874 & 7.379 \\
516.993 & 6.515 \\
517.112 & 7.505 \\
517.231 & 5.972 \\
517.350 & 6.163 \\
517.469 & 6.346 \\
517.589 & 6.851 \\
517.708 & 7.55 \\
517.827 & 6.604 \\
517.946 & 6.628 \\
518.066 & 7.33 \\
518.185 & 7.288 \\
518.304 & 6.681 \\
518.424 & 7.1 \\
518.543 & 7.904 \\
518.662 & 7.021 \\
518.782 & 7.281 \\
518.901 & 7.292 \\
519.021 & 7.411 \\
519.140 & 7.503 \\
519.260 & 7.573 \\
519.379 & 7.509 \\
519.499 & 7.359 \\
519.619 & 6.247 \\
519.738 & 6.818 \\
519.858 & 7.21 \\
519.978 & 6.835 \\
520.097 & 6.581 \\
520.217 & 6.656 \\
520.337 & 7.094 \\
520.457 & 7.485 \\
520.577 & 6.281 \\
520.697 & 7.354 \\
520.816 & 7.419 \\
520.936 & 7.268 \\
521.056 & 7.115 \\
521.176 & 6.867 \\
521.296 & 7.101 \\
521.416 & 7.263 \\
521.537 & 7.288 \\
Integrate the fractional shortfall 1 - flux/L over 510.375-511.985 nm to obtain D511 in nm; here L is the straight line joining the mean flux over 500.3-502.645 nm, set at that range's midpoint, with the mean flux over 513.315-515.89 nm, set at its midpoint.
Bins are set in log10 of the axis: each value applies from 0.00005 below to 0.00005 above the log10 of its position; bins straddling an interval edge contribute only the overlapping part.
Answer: 0.115 nm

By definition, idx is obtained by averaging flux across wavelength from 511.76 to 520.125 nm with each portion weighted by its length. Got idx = 7.1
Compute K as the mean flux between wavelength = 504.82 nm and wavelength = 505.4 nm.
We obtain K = 6.4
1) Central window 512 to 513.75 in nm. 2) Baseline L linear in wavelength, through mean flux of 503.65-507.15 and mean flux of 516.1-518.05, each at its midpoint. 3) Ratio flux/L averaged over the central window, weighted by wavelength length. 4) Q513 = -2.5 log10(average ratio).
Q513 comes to -0.05 mag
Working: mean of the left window 6.57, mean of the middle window 7.18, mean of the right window 6.98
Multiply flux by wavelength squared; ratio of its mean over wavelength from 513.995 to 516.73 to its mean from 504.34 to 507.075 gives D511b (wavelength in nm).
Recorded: 1.15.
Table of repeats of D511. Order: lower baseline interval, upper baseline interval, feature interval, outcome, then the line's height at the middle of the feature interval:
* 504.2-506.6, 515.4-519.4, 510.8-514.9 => 0.075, 7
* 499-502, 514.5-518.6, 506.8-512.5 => 0.303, 7.07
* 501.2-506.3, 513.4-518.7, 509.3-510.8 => 0.071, 6.97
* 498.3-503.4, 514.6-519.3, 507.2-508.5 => 0.039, 7.08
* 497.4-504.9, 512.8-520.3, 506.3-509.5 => 0.104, 6.96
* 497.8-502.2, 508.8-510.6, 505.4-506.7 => 0.026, 6.8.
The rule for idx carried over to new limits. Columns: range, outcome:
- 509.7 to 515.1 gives 6.81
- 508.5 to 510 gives 6.79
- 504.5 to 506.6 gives 6.56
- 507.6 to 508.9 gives 6.61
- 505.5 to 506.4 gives 6.7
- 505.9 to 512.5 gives 6.69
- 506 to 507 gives 6.52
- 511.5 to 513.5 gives 7.14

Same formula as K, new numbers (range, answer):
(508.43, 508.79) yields 6.66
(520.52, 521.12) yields 7.1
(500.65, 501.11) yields 7.18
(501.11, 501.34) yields 6.72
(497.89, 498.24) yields 6.49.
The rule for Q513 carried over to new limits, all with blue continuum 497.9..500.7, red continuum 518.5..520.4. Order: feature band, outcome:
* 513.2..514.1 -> 0.03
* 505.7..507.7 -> 0.02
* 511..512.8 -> 0.01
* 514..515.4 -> 0.02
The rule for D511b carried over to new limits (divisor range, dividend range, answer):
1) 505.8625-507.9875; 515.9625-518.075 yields 1.07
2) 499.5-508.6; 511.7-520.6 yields 1.09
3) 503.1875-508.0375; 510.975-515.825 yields 1.08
